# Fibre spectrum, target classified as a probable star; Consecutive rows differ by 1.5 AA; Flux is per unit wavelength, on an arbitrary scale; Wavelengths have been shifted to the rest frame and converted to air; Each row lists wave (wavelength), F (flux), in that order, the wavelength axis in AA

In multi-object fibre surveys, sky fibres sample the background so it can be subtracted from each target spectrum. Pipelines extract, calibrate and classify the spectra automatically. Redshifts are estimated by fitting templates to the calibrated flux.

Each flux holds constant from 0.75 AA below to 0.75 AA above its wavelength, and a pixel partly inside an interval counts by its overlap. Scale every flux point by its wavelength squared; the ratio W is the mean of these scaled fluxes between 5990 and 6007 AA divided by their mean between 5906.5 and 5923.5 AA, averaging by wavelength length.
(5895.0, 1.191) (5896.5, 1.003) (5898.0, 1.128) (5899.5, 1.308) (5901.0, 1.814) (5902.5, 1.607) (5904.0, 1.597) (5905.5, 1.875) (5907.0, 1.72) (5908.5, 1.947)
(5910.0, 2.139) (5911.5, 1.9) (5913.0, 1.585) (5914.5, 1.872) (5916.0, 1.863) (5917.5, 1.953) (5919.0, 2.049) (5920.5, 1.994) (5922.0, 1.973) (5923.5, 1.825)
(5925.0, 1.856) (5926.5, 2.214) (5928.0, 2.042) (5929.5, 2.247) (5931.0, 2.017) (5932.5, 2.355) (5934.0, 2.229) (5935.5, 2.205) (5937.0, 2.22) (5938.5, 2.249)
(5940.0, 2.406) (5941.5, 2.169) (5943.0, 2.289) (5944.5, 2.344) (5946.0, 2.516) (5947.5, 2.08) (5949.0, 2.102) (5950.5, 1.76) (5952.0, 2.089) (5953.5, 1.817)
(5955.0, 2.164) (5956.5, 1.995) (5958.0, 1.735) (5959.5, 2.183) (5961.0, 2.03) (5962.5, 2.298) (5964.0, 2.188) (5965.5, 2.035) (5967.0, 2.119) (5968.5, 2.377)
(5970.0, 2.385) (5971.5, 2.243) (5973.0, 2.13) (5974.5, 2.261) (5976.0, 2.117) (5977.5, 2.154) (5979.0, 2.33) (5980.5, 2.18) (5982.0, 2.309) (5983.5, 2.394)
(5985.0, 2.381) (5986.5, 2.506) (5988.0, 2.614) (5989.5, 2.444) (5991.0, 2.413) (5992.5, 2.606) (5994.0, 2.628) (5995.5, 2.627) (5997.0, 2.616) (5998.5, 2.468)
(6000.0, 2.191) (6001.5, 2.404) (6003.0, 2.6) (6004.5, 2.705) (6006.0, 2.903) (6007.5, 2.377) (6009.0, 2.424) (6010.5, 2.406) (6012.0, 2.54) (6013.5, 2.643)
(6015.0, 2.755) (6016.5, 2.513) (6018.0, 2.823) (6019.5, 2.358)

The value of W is 1.38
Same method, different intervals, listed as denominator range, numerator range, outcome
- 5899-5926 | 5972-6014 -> 1.37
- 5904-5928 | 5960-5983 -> 1.18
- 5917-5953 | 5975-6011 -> 1.17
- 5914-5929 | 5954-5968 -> 1.07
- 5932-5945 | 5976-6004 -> 1.09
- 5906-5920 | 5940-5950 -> 1.20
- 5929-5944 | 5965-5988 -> 1.03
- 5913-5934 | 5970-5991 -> 1.17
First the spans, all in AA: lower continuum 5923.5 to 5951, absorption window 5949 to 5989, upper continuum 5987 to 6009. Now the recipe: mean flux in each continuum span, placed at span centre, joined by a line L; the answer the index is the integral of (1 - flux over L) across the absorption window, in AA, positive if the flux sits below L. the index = 3.11 AA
